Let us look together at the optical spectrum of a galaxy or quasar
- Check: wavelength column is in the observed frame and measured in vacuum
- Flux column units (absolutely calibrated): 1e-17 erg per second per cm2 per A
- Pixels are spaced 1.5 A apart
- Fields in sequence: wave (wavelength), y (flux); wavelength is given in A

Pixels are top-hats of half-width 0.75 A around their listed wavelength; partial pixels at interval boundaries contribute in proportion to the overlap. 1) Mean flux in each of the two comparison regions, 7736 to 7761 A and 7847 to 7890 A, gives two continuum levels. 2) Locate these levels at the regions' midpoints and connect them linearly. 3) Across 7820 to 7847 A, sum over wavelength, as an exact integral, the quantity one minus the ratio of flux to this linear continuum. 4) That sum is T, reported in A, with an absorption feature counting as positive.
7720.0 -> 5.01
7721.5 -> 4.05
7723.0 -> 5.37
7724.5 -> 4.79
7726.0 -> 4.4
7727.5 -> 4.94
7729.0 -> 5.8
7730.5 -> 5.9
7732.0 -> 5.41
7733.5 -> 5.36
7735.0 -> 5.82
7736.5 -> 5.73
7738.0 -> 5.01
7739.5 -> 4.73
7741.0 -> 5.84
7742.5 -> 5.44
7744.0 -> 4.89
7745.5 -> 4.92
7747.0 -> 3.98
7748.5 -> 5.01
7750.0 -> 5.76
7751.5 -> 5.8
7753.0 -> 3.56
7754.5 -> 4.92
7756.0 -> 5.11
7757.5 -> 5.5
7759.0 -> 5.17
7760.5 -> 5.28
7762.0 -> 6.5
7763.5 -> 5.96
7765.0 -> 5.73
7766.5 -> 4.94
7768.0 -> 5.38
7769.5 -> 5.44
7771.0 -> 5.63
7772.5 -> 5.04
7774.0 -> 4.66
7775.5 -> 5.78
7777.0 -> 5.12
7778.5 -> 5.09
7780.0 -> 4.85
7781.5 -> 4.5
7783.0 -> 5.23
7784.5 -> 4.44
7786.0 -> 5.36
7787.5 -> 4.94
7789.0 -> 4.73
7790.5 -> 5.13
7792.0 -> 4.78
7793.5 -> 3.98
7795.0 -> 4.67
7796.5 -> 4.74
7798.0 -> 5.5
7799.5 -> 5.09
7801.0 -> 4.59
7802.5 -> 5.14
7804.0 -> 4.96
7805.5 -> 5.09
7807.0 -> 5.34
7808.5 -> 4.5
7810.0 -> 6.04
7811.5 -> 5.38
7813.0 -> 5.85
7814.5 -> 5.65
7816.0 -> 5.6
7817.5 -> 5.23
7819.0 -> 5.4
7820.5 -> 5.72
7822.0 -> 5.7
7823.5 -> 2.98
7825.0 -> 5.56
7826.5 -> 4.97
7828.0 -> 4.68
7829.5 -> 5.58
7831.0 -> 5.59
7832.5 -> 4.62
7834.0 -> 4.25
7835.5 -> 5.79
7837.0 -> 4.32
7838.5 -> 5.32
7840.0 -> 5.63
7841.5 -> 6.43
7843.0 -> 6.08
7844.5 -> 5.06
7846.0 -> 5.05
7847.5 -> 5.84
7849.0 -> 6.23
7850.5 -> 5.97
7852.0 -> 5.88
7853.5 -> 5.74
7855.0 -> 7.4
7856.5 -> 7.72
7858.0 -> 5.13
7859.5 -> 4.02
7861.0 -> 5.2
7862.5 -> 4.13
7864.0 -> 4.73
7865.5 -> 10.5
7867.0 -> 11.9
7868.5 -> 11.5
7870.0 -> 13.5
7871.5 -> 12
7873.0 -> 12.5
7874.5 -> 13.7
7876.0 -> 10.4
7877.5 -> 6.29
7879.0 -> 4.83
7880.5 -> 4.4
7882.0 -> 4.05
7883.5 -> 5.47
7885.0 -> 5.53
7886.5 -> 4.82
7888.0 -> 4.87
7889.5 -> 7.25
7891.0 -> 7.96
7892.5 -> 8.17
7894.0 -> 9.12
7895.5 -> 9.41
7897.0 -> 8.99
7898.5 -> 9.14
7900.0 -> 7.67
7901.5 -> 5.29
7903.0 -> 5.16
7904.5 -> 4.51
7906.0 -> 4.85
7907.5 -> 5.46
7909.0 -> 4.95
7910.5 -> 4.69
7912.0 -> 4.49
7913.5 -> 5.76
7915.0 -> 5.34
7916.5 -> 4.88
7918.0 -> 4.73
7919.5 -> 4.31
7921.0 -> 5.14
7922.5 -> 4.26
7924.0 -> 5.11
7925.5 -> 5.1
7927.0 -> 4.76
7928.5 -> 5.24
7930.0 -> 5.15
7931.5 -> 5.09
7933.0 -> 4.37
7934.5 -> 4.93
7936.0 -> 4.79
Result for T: 5.97 A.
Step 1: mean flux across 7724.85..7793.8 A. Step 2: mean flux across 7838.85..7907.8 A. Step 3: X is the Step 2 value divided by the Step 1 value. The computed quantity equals 1.37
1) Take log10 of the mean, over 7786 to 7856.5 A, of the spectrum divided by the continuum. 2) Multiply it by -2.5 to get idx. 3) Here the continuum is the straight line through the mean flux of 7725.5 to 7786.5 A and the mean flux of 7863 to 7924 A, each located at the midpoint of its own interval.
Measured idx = 0.15 mag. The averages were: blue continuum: 5.22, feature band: 5.3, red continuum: 7.03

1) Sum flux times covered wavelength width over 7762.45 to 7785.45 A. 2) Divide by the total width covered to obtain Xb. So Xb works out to 5.2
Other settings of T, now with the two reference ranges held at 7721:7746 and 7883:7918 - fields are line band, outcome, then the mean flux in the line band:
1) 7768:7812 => 4.2 A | 5.03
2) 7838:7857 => -0.3 A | 6.01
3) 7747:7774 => 0.5 A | 5.28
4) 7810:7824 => 0.9 A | 5.36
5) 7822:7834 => 1.9 A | 4.87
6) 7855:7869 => -2.7 A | 7.14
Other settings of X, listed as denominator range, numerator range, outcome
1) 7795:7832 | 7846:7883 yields 1.46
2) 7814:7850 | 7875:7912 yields 1.21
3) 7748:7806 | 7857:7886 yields 1.54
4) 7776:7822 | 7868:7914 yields 1.43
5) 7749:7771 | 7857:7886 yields 1.46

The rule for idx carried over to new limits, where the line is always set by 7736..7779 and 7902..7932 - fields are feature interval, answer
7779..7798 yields 0.080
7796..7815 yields -0.015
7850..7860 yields -0.190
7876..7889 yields -0.078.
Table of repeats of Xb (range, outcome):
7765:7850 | 5.17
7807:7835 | 5.19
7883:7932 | 5.84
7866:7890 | 8.35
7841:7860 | 5.91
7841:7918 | 6.84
